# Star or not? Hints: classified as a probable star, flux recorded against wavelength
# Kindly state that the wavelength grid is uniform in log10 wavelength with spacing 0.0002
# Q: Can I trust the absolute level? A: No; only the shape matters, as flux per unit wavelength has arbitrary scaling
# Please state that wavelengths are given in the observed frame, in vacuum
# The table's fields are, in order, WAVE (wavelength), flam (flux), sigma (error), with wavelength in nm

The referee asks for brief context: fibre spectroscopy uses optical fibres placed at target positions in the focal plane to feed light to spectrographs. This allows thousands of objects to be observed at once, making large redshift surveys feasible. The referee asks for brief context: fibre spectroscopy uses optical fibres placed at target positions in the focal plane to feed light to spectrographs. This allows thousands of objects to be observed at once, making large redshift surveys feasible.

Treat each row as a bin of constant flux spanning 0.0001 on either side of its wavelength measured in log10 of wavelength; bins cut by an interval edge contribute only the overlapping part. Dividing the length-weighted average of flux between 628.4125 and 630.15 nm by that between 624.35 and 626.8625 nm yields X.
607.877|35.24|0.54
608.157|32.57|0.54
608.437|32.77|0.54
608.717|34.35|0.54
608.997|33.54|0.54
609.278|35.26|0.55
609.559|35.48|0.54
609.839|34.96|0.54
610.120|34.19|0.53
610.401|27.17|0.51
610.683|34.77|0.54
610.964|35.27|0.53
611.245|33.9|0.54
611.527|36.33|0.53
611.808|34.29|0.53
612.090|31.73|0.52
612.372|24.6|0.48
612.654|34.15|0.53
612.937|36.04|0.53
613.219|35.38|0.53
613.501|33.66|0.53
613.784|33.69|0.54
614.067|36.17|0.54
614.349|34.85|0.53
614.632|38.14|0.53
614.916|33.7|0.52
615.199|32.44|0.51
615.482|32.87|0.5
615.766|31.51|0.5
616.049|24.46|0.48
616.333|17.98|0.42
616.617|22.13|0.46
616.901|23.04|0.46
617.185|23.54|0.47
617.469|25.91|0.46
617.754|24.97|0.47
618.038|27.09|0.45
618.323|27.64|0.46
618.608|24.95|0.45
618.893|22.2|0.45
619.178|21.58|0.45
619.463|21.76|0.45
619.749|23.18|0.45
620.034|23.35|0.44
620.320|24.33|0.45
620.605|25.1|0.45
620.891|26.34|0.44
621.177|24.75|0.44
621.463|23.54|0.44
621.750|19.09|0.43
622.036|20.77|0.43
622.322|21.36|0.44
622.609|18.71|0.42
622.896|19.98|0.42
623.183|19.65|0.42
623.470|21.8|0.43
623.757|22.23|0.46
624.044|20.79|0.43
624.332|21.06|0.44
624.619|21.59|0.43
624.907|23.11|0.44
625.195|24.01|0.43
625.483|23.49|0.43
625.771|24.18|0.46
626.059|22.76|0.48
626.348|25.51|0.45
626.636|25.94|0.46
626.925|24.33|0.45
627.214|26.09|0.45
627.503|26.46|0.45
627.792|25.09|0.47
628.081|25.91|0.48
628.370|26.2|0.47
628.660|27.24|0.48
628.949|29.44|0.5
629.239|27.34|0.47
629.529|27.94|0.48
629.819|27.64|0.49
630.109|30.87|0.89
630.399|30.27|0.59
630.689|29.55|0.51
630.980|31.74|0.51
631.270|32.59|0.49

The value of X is 1.19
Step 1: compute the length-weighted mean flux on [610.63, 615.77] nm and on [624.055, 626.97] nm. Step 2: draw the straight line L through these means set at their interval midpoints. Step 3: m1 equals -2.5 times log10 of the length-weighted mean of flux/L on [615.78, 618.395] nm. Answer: 0.25 mag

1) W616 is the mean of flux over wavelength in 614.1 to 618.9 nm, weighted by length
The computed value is 27.8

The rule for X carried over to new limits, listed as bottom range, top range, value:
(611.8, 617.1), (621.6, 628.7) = 0.74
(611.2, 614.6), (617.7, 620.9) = 0.72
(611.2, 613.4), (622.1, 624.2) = 0.62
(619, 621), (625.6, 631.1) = 1.15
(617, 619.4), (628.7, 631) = 1.18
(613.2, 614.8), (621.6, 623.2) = 0.57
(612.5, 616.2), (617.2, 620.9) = 0.73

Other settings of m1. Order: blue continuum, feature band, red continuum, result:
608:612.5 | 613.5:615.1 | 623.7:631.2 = -0.12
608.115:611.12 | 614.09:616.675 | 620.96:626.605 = -0.04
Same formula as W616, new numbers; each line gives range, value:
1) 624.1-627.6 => 23.9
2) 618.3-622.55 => 23.1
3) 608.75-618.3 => 31.3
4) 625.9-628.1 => 25.2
